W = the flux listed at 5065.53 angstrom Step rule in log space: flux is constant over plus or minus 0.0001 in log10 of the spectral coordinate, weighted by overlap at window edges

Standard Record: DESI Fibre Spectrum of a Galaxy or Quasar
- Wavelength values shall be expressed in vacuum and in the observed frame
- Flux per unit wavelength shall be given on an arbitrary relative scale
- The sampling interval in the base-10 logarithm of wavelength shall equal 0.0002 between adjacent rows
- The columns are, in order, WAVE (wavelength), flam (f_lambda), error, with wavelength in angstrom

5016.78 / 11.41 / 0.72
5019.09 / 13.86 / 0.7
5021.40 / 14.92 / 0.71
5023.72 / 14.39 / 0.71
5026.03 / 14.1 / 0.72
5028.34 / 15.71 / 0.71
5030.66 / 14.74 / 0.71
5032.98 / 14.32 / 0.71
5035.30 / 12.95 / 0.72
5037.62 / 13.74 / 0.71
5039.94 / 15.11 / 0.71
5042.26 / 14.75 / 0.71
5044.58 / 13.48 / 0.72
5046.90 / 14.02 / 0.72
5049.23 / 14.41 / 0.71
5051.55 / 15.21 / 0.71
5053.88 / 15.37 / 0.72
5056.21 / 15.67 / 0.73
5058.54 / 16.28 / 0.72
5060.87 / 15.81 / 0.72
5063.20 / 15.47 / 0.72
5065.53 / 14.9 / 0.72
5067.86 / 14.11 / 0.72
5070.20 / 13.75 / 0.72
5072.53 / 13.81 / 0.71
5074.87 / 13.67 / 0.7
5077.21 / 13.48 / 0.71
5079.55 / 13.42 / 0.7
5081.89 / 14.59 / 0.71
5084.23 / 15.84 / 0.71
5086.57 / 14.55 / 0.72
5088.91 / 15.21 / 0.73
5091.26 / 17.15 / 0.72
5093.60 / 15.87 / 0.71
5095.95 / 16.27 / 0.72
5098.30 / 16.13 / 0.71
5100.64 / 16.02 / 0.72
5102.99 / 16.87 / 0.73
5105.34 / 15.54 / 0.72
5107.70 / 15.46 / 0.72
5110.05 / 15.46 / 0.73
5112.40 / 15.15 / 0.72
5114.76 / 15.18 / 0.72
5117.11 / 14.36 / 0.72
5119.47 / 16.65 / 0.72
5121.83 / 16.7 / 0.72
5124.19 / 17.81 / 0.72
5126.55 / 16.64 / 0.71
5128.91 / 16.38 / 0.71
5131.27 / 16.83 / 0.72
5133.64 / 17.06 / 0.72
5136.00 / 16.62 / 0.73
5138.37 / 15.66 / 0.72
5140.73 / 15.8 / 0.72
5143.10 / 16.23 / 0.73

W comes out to 14.9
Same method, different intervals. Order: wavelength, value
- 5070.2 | 13.75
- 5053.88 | 15.37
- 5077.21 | 13.48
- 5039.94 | 15.11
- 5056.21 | 15.67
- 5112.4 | 15.15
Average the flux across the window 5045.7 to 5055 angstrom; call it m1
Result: 14.7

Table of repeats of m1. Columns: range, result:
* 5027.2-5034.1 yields 14.9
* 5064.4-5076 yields 14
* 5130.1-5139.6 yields 16.5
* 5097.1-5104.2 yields 16.3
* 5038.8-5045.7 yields 14.5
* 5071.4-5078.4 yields 13.6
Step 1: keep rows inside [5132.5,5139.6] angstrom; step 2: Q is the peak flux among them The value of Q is 17.06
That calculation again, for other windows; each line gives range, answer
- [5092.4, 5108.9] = 16.87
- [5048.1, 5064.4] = 16.28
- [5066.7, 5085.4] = 15.84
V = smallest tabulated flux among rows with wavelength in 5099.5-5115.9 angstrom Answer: 15.15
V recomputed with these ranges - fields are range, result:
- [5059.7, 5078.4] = 13.48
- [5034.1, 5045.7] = 12.95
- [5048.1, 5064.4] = 14.41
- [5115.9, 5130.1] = 14.36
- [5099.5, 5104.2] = 16.02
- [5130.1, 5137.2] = 16.62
